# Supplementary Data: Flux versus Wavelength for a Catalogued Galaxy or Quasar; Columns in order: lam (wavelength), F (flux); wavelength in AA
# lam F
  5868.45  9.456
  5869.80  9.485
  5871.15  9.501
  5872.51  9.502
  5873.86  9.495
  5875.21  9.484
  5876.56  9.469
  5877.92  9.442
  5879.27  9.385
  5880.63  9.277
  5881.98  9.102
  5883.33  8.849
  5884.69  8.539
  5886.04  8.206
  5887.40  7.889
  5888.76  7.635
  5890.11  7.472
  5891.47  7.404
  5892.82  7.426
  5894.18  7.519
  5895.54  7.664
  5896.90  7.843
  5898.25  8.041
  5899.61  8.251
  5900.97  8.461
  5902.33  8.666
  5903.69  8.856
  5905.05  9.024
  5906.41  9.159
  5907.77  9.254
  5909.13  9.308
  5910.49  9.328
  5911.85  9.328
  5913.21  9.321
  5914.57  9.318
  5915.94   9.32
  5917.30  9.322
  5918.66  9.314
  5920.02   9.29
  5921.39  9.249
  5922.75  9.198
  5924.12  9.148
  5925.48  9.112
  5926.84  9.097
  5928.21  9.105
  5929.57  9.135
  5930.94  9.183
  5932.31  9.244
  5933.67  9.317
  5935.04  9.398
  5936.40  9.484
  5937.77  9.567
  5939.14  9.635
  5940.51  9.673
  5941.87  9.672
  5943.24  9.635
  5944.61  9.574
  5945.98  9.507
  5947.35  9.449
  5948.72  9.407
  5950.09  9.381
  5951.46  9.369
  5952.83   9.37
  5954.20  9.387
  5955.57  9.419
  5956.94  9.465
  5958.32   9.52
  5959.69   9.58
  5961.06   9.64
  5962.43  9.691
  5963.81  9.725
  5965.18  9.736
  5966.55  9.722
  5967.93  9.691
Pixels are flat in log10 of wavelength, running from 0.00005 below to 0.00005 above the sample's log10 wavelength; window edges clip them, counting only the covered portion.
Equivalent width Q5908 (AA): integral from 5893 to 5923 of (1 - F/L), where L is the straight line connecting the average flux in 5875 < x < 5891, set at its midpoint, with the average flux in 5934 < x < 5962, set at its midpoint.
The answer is 0.57 AA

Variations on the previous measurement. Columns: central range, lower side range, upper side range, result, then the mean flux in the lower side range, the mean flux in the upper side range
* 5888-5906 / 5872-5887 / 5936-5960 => 2.3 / 9.13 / 9.5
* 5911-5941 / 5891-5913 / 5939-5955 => -0.9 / 8.5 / 9.5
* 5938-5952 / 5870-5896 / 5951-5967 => -0.2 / 8.61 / 9.55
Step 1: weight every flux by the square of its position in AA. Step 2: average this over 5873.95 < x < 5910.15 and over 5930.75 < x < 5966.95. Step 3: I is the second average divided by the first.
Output 1.1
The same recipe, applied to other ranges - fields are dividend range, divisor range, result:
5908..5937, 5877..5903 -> 1.13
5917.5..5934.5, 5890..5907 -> 1.14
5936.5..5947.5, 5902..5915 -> 1.06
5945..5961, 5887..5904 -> 1.22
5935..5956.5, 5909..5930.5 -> 1.04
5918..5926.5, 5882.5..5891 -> 1.15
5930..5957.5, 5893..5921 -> 1.09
